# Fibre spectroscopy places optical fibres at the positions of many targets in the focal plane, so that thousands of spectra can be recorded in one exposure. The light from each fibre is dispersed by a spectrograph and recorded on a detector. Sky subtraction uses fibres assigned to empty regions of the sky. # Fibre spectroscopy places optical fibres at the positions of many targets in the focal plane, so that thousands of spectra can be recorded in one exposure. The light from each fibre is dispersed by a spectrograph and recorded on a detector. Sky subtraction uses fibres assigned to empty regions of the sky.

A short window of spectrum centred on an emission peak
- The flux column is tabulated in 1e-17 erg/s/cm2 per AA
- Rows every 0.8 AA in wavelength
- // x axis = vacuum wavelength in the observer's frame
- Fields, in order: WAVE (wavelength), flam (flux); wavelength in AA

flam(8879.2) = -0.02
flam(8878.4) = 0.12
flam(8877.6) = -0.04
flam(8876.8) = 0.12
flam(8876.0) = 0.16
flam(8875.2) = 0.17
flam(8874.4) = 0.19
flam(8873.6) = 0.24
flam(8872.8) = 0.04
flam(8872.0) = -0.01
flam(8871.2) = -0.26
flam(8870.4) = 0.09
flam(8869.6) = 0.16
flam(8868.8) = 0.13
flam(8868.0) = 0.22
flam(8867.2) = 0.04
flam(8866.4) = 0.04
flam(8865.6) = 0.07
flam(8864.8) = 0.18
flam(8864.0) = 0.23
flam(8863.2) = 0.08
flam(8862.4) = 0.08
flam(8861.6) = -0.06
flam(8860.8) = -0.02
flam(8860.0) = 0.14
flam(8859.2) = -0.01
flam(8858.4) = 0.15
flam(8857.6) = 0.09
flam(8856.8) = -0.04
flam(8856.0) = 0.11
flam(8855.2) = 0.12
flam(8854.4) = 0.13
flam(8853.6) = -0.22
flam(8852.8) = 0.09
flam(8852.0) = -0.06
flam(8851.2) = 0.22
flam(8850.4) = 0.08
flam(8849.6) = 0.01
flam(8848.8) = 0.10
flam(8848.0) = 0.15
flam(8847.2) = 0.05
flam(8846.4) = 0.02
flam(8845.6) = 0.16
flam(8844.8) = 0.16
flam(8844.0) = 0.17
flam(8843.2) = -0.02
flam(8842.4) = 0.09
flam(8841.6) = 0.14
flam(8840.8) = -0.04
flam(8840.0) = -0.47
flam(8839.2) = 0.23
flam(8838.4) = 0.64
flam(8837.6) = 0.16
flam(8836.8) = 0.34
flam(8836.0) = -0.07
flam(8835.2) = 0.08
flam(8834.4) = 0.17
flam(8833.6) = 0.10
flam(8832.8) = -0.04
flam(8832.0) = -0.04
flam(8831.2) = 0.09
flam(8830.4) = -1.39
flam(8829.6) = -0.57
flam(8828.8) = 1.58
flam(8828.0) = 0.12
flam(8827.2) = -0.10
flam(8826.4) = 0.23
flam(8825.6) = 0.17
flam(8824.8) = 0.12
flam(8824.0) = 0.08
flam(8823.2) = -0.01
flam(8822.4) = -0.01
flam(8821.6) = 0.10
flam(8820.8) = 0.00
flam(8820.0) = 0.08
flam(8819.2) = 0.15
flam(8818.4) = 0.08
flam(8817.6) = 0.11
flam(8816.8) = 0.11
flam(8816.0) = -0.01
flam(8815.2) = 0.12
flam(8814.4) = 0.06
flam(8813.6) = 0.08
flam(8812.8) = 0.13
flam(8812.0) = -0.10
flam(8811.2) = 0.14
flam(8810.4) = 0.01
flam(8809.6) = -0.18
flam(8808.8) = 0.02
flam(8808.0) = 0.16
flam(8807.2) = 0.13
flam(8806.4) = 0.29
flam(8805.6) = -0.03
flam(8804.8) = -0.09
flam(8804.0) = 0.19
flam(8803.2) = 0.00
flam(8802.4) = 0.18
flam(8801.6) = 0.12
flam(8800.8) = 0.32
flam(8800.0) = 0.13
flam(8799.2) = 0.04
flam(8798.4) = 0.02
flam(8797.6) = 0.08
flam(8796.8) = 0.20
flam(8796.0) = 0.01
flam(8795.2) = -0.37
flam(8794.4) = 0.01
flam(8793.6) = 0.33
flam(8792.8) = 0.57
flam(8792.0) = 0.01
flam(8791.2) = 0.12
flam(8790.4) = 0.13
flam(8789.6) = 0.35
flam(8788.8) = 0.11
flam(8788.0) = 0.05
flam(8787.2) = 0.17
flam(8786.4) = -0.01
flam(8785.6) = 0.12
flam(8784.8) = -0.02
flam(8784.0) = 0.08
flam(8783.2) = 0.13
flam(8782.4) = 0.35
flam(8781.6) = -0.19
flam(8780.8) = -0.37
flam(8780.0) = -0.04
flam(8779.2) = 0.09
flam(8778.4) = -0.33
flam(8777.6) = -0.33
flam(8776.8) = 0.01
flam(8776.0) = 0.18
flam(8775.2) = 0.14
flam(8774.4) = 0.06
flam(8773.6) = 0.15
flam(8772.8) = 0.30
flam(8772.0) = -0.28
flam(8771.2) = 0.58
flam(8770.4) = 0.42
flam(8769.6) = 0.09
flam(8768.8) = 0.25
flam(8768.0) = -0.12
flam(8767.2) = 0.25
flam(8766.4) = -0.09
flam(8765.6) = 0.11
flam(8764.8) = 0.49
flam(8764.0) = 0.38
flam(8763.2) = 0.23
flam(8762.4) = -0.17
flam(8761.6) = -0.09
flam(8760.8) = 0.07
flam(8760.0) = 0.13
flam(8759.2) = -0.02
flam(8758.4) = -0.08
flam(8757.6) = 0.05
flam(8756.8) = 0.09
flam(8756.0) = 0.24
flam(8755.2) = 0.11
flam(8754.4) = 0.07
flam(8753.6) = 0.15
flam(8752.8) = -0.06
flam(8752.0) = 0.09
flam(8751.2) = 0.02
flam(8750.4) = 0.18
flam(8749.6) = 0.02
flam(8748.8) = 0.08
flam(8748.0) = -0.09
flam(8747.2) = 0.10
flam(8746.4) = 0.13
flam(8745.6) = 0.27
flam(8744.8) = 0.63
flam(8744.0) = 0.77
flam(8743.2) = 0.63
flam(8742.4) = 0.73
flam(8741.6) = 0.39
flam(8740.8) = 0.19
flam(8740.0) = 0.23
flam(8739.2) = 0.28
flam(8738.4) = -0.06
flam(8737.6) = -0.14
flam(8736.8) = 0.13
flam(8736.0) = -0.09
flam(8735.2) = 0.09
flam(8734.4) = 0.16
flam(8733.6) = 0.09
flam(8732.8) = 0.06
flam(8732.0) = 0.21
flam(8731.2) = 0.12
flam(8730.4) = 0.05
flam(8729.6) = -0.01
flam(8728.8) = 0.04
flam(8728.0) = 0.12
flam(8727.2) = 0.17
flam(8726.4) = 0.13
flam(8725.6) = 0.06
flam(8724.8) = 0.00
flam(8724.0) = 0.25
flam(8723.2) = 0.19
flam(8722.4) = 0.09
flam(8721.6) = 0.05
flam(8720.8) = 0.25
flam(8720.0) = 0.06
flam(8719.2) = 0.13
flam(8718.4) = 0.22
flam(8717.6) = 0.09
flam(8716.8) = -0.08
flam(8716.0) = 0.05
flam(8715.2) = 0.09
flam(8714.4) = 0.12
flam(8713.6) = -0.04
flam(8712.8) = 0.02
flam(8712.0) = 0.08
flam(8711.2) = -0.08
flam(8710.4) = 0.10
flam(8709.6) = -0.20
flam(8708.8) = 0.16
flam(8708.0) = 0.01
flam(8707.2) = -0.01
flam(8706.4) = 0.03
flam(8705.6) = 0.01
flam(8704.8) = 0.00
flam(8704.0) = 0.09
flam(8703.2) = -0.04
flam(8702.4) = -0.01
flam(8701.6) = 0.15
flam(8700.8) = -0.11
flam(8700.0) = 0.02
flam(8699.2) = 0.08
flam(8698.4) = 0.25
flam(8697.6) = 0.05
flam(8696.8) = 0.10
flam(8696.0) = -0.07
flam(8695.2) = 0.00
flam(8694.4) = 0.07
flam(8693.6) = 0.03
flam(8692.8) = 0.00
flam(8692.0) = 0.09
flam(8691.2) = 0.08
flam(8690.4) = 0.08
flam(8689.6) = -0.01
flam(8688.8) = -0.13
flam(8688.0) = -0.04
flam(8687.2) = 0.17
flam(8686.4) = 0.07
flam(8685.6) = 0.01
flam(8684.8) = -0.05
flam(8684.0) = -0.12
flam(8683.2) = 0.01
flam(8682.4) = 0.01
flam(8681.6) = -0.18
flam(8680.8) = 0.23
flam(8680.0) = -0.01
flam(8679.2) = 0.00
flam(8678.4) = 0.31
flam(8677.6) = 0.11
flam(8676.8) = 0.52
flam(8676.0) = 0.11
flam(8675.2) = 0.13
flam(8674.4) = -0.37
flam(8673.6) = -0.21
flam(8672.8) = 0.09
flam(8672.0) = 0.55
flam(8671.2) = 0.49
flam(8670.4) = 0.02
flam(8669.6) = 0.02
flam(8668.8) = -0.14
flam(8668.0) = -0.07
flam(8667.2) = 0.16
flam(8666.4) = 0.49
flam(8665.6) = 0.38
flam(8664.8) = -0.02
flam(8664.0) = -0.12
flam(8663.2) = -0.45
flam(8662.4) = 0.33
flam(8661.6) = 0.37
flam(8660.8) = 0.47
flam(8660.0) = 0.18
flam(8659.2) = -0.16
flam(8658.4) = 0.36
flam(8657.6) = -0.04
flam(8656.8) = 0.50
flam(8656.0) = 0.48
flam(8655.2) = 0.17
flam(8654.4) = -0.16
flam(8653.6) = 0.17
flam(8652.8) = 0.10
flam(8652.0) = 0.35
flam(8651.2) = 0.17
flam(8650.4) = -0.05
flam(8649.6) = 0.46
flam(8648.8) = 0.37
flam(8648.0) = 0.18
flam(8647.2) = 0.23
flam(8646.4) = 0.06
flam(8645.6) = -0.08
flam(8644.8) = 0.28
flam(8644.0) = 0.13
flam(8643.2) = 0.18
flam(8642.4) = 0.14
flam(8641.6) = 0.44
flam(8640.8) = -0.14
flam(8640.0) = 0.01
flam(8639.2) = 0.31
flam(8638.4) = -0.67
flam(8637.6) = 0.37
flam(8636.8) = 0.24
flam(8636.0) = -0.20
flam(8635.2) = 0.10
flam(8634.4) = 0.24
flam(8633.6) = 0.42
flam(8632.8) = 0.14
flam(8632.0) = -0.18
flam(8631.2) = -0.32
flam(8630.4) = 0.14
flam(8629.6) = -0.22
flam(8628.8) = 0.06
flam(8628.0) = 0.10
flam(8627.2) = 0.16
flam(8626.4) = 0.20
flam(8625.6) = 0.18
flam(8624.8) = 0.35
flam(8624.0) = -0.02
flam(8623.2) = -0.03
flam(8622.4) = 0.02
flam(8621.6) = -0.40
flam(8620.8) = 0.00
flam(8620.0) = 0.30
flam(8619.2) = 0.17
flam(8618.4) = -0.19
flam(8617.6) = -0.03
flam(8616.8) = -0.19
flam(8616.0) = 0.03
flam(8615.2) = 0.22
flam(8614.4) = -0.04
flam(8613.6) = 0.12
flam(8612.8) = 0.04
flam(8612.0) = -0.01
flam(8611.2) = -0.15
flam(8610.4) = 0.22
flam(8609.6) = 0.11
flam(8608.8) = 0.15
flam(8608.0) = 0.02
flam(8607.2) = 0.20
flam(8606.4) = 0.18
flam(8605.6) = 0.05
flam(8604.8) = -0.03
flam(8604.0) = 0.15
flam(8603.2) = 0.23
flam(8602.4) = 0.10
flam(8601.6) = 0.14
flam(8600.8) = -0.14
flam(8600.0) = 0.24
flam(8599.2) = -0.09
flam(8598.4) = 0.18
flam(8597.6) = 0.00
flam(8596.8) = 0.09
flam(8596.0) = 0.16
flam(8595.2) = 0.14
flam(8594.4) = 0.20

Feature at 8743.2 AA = H-gamma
